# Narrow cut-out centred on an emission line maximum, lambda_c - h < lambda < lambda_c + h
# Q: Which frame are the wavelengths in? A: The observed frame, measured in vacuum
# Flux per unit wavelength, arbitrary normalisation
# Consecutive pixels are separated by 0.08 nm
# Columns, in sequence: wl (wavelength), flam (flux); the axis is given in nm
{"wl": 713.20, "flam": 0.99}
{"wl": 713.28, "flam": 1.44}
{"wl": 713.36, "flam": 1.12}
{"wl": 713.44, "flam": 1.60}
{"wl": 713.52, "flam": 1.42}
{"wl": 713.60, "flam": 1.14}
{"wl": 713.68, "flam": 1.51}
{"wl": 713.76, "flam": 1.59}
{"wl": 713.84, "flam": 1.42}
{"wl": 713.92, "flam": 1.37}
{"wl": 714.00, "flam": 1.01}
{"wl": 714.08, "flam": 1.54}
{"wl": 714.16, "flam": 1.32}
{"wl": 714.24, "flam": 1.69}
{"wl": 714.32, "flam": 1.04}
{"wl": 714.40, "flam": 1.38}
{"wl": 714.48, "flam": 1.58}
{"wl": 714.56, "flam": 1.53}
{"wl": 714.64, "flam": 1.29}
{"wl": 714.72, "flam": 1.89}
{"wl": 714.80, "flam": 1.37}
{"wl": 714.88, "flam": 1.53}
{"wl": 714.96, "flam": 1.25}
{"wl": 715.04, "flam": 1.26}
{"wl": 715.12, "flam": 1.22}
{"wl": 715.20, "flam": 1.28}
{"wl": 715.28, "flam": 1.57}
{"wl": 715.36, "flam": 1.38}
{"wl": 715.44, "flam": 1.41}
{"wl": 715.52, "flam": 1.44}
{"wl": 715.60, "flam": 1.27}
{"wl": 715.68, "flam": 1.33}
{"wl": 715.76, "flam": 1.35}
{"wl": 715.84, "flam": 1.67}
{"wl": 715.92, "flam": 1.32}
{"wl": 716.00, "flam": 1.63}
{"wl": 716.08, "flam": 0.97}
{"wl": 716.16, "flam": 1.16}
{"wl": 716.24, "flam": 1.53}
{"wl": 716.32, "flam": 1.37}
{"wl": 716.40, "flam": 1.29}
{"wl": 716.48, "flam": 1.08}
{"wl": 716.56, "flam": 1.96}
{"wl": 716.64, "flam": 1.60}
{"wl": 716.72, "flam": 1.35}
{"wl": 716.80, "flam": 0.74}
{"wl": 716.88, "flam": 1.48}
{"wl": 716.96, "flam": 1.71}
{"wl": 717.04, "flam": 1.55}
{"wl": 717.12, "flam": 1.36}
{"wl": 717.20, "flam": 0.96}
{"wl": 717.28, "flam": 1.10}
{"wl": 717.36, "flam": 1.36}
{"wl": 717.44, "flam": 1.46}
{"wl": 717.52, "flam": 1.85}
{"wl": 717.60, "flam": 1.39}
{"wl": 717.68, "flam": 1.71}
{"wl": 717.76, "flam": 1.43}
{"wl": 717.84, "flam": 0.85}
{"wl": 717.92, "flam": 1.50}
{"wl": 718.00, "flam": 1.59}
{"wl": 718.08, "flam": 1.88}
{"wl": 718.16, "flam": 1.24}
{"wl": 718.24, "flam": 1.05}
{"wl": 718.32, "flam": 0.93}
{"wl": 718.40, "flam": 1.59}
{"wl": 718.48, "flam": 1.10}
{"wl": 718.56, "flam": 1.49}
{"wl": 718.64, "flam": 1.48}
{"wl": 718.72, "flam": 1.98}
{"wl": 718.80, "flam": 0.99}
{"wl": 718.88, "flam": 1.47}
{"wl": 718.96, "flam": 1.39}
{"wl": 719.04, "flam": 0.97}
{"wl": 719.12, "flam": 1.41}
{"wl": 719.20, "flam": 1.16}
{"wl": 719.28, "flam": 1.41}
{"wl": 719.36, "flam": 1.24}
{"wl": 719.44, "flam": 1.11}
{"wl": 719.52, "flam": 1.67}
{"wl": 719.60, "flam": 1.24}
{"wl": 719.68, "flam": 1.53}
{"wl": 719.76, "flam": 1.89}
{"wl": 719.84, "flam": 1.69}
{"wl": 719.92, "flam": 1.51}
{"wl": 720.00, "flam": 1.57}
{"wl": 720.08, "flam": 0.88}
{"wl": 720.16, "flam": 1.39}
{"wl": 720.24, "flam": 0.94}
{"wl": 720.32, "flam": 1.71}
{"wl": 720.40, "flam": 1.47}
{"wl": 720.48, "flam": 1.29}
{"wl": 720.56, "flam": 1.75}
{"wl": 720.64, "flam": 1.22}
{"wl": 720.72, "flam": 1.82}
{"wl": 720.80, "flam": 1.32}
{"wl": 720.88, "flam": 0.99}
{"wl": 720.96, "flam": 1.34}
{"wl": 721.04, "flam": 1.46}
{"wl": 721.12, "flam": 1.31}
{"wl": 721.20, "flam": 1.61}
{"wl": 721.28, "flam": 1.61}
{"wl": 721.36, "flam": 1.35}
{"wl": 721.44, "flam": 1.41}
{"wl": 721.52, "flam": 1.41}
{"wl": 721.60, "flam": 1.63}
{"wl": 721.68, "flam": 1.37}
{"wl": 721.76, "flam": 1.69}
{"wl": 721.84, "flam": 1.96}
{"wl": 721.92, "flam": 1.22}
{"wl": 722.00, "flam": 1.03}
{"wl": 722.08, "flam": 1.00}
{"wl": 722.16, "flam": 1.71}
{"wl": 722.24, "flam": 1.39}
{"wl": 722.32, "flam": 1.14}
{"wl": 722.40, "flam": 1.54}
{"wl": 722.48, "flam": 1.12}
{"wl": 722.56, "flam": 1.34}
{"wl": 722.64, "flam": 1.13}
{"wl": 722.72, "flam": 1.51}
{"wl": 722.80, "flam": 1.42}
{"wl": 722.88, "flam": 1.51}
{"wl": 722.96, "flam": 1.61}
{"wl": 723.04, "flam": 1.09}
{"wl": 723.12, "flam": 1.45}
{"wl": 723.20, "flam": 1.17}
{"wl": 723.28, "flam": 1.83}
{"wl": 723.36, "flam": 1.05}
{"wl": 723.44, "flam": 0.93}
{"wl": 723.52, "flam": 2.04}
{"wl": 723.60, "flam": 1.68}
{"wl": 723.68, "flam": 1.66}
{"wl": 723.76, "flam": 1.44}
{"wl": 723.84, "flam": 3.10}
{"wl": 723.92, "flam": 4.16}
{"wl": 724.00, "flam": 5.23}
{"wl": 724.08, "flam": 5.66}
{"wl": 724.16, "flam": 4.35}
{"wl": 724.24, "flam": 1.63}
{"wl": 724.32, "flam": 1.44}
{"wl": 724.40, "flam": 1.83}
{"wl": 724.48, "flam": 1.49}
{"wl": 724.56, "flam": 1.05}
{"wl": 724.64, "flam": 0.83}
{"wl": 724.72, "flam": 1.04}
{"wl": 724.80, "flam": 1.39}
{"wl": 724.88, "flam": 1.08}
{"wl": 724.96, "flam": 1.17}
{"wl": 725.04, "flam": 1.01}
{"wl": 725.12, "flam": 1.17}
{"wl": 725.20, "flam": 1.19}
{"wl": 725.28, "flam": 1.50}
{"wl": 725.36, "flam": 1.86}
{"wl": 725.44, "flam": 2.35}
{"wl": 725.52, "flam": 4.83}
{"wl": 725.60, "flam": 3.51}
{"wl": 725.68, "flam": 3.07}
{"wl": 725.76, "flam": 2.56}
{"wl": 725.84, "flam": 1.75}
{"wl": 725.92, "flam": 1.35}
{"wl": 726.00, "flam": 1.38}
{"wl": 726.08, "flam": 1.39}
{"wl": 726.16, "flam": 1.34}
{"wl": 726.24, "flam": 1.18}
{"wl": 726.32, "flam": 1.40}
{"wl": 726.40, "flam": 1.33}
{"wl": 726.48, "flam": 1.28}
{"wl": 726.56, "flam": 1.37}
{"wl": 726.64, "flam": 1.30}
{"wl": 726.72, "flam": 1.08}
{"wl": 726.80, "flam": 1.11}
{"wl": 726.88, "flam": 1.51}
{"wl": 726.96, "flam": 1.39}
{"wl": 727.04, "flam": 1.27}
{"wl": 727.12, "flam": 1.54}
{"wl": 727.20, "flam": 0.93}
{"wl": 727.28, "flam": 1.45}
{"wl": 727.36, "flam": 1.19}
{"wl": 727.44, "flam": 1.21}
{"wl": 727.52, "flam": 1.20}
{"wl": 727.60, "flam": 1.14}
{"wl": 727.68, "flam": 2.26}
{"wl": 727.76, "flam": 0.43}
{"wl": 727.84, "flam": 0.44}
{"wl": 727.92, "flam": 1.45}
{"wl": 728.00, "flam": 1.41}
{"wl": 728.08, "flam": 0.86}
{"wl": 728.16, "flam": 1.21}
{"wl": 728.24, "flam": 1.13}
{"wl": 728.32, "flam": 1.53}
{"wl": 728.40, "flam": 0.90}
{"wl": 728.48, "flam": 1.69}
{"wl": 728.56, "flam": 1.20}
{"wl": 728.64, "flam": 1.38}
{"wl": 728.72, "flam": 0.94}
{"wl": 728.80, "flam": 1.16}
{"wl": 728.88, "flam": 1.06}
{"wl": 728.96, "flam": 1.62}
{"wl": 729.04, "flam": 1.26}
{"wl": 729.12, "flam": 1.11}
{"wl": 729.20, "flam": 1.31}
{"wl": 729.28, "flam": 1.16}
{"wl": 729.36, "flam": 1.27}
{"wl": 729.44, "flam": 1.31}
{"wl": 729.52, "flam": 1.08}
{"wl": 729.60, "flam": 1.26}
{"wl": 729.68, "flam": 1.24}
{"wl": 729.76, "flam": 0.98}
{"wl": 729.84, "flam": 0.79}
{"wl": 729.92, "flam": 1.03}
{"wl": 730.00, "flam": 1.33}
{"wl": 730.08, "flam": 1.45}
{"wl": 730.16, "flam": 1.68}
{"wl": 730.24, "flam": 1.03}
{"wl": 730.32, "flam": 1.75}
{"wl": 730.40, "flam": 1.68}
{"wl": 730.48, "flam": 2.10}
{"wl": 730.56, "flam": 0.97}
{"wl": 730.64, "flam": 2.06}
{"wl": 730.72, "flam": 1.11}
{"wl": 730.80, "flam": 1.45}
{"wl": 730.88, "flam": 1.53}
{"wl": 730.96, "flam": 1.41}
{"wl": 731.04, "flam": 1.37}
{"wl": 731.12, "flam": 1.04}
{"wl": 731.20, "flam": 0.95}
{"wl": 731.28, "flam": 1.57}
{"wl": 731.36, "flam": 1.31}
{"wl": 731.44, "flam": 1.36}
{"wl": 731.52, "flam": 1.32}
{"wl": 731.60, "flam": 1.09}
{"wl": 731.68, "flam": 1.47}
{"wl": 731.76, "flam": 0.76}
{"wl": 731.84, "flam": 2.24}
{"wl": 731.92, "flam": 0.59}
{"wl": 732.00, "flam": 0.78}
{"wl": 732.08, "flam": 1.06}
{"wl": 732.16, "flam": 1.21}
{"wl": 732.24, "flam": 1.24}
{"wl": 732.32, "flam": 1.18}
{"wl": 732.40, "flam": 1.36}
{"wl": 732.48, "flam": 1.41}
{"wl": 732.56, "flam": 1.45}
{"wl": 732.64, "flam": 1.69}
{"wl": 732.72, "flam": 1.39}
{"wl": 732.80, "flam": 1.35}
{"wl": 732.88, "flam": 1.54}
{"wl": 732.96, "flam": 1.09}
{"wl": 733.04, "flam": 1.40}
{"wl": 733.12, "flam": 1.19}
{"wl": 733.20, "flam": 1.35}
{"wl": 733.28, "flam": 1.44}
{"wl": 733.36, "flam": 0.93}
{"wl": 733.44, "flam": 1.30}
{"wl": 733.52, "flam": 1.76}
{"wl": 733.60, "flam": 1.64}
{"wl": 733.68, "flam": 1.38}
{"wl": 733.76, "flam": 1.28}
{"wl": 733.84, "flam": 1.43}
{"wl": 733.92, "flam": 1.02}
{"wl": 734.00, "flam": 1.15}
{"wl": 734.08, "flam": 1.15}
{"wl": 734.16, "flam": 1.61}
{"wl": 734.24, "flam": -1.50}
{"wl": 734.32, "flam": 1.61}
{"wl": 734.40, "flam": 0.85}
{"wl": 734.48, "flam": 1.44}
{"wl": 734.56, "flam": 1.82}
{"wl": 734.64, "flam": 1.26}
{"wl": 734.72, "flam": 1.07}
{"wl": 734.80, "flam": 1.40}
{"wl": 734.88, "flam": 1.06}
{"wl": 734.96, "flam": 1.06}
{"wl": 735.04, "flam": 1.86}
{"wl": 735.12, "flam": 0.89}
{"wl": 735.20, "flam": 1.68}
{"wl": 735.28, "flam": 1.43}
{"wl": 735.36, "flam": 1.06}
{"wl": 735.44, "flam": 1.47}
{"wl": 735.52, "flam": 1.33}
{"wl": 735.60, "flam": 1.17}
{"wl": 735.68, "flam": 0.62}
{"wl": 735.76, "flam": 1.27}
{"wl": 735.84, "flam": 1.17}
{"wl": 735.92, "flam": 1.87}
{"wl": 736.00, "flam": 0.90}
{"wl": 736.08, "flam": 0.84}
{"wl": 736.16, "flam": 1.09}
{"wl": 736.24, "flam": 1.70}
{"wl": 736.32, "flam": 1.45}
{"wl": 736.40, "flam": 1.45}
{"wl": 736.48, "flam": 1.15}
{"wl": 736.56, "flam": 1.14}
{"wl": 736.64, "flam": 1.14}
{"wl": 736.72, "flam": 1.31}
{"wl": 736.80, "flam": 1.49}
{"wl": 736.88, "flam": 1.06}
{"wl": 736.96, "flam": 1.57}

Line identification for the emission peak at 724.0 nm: [S II] 6716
